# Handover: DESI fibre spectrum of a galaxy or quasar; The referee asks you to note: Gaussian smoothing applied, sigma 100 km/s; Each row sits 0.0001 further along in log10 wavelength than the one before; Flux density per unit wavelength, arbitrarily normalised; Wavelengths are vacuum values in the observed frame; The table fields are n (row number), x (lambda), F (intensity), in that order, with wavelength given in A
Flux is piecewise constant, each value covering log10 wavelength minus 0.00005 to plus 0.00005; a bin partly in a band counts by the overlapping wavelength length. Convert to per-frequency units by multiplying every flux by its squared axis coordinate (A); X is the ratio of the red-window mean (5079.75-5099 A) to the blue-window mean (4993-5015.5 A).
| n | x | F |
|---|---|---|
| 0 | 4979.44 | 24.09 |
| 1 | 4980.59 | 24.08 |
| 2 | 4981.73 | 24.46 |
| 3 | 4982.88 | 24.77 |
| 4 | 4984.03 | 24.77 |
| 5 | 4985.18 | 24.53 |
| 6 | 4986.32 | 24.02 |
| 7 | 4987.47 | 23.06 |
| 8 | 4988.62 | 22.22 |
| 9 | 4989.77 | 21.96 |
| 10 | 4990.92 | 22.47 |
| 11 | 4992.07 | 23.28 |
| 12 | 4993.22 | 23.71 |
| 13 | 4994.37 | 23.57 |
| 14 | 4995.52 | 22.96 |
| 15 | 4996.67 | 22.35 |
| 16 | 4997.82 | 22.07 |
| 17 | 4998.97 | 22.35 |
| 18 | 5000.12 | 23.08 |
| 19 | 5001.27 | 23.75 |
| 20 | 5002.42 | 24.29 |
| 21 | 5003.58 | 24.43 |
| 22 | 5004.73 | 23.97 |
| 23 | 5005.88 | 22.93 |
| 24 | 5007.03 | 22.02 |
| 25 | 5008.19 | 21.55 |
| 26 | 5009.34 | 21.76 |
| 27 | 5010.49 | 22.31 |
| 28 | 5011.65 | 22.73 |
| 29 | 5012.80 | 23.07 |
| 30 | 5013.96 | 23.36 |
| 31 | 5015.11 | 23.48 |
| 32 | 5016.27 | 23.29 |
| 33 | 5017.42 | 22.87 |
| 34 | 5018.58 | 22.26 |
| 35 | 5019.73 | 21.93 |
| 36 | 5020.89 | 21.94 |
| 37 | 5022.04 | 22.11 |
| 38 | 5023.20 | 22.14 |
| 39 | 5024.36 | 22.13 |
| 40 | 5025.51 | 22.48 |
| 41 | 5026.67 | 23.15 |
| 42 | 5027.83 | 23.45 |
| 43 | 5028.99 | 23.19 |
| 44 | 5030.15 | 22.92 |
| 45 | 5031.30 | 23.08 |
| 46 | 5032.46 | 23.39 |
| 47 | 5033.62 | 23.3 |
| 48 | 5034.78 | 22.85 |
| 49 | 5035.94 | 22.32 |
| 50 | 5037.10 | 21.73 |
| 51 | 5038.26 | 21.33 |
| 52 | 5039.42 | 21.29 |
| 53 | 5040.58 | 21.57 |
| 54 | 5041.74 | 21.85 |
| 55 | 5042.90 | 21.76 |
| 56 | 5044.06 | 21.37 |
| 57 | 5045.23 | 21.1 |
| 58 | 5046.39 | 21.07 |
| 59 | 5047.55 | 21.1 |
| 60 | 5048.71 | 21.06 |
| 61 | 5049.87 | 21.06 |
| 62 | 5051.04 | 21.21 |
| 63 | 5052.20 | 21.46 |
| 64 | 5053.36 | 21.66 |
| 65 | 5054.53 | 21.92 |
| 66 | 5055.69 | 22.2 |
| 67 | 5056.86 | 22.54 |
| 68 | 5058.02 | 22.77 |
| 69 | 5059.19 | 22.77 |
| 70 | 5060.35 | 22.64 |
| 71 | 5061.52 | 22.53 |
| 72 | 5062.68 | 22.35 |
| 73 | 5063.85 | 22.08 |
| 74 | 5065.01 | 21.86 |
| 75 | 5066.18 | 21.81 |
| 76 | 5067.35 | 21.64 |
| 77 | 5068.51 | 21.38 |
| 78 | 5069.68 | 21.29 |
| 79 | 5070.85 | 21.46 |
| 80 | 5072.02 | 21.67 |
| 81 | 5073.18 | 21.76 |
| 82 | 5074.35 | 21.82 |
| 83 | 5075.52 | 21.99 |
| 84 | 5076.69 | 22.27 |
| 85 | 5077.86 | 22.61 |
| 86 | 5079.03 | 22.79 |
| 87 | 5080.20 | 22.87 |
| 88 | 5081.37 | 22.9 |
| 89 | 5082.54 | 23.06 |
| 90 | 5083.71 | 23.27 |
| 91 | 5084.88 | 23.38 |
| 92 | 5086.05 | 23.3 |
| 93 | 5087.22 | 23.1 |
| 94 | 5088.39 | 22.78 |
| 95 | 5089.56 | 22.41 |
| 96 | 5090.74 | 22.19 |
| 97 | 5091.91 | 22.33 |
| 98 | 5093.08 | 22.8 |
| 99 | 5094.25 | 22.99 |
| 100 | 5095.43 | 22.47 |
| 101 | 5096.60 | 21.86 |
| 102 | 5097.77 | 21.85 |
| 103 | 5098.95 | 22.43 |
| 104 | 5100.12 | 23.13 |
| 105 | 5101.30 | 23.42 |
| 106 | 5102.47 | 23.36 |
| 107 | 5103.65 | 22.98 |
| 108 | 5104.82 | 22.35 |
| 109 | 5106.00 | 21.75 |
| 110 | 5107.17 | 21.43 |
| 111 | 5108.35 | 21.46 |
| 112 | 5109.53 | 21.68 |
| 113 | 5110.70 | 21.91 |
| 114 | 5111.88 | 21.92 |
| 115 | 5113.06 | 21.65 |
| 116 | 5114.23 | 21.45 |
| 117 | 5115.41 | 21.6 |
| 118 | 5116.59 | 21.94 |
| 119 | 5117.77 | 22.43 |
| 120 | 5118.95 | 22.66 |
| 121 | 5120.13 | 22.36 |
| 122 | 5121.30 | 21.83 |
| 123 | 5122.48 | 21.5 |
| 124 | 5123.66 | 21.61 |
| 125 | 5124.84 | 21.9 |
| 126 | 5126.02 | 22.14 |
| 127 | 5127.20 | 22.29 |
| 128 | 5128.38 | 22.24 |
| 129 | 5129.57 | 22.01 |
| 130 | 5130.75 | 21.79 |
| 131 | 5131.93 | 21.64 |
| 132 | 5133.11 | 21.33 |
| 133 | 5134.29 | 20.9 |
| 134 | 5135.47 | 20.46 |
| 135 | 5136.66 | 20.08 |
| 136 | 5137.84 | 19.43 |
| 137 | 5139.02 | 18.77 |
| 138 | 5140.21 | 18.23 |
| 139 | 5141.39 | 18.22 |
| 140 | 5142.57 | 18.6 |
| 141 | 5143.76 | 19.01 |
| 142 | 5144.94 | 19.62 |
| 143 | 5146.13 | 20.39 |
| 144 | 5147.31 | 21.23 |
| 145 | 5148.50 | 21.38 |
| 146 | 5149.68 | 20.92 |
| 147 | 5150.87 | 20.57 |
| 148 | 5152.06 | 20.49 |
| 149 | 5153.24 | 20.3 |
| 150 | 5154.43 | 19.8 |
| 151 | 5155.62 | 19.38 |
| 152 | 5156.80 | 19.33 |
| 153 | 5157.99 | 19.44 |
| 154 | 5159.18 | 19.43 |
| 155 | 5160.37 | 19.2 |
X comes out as 1.0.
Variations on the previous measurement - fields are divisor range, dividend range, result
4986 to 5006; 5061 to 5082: 0.98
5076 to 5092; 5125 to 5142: 0.93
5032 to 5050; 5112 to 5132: 1.04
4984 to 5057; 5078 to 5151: 1.00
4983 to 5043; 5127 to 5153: 0.94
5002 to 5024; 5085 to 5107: 1.03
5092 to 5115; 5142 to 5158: 0.92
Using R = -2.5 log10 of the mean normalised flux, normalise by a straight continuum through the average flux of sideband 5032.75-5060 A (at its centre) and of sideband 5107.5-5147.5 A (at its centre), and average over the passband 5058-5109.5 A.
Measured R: -0.045 mag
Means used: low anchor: 21.8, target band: 22.4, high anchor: 21.1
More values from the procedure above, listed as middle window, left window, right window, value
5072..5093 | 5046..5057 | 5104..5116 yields -0.05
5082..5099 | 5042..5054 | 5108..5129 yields -0.05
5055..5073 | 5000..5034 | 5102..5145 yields 0.01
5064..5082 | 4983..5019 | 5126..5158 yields -0.02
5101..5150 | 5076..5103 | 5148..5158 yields 0.00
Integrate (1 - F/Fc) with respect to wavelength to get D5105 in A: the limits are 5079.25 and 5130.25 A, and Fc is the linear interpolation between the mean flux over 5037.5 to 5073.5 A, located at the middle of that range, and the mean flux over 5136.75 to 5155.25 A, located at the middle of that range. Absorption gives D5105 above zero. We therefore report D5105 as -4.1 A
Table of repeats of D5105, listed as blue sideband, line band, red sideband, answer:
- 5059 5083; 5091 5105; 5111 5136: -0.4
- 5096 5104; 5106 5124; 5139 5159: 0.0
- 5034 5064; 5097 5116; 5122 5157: -1.0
